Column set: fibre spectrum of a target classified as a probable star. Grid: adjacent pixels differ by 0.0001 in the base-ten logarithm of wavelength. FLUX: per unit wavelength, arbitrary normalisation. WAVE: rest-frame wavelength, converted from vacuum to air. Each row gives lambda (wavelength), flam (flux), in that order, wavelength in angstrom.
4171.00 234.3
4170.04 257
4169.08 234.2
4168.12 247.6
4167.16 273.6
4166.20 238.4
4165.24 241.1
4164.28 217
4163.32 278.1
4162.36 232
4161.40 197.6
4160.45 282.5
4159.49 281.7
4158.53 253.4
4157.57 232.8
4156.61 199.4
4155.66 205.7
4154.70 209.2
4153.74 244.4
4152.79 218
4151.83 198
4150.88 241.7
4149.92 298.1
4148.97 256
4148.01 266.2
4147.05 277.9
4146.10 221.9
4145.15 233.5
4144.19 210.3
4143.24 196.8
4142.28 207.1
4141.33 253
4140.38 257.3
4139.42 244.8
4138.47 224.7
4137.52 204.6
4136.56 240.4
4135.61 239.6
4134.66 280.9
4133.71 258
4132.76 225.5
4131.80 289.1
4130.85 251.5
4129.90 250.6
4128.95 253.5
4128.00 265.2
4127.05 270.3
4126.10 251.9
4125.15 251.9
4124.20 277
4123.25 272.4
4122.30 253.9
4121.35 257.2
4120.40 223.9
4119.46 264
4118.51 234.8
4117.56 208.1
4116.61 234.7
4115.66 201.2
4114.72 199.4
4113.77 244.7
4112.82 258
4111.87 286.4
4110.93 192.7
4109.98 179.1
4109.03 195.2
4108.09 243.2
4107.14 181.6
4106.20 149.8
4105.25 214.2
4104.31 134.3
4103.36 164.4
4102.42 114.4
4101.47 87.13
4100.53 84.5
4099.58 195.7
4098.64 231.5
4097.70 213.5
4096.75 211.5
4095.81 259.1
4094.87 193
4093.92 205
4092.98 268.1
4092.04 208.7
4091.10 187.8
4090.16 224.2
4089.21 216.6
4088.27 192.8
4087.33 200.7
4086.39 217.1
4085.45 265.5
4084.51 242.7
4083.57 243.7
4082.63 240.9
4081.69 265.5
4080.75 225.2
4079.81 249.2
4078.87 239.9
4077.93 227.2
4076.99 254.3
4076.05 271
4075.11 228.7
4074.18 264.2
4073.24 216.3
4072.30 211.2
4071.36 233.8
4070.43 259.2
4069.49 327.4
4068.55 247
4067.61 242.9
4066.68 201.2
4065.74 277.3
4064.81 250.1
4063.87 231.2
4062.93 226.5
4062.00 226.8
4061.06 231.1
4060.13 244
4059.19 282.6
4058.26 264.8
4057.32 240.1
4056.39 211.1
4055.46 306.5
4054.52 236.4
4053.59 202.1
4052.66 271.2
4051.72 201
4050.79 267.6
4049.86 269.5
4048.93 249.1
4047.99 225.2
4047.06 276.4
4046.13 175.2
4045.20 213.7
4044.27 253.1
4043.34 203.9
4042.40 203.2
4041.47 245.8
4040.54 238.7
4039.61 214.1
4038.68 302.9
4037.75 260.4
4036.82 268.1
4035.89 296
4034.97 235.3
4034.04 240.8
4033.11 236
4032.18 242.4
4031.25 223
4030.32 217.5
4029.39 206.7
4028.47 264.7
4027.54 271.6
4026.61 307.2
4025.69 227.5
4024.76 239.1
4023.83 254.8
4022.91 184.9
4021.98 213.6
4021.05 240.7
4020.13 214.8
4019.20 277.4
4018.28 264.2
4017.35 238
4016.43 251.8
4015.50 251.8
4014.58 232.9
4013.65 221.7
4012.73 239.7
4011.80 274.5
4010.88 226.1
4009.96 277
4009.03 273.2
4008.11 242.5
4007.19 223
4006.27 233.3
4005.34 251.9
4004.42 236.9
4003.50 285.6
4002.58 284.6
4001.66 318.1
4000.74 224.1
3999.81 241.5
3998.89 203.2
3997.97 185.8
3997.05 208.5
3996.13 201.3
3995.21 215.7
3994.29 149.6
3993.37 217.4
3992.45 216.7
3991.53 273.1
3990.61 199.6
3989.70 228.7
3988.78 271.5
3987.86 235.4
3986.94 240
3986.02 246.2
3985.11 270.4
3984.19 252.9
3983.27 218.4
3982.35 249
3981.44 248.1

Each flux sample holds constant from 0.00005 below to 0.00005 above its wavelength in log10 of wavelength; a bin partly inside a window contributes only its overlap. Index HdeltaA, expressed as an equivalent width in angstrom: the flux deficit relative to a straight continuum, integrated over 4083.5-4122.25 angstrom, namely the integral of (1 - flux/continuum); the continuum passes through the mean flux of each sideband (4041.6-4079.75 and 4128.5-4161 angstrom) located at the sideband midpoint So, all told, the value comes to 5.34 angstrom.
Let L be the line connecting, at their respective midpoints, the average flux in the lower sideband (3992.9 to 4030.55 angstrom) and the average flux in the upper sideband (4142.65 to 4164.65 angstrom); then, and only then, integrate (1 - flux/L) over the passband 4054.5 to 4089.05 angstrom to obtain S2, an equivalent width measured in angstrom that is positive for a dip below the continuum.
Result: -0.70 angstrom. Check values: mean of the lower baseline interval 239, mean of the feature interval 243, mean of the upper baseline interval 237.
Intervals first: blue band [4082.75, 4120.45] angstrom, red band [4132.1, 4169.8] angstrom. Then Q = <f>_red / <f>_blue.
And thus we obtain 1.16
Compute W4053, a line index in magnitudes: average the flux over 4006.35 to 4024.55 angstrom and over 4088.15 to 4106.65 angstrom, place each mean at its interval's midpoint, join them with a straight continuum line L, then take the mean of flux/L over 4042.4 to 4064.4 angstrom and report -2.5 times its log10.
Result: -0.11 mag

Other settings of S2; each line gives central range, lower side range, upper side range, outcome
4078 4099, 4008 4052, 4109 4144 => 1.25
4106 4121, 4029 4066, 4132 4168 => 1.25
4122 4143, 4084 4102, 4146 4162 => -2.07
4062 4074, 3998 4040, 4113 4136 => 0.20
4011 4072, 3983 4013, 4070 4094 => -2.00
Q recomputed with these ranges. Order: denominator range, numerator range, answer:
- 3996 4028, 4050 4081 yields 1.00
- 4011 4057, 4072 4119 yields 0.88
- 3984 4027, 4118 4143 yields 1.04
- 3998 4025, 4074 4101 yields 0.92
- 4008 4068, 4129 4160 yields 0.99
